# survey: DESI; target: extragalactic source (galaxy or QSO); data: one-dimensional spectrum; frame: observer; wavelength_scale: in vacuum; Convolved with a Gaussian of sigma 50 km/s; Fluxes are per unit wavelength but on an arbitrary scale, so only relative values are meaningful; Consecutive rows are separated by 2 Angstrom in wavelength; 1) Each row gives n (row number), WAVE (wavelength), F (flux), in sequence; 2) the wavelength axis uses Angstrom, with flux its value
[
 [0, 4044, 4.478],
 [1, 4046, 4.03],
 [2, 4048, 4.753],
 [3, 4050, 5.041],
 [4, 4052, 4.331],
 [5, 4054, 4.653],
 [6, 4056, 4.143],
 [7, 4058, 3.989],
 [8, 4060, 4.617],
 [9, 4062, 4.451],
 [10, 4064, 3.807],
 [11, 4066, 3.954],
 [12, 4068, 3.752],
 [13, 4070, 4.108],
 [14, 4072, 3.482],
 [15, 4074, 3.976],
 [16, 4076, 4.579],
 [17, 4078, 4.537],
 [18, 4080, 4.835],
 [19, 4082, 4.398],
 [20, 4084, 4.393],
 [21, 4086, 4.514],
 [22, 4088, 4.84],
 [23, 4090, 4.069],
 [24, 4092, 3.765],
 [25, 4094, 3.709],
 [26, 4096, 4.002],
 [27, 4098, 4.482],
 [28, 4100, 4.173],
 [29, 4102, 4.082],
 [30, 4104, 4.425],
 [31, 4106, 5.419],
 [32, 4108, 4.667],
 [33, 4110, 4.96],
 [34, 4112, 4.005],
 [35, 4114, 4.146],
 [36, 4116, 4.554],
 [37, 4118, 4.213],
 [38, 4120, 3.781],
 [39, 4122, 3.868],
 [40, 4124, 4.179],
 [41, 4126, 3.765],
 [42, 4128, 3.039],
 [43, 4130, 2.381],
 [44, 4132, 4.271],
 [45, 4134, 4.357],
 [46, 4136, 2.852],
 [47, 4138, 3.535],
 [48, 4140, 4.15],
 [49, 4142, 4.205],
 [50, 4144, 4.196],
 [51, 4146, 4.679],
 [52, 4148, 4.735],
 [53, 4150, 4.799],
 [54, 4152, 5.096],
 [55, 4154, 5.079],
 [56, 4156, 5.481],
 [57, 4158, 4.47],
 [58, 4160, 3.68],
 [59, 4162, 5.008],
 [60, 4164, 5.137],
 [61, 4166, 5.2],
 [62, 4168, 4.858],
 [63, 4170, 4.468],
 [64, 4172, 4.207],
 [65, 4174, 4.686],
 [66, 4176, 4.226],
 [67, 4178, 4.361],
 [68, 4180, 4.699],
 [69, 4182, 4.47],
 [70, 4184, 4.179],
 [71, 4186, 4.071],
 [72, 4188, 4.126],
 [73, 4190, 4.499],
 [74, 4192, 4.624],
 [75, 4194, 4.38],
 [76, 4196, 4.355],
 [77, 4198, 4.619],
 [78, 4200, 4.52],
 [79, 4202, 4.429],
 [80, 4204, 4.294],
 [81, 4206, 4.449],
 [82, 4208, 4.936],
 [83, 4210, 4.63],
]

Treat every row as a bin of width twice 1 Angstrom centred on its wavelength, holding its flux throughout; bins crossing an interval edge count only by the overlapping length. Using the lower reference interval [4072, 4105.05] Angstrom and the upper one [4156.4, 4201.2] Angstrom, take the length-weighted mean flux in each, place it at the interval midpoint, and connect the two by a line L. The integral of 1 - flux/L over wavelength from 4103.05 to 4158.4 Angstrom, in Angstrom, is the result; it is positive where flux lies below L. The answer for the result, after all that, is 1.6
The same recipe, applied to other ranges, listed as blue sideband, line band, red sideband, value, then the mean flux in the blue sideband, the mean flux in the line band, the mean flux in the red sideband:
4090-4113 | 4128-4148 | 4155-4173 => 3.11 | 4.32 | 3.85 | 4.72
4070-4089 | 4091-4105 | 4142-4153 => 1.15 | 4.38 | 4.09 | 4.66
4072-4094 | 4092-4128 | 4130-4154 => 0.50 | 4.32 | 4.21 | 4.22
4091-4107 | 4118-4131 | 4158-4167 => 2.59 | 4.26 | 3.56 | 4.72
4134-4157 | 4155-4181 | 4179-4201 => -1.35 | 4.43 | 4.65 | 4.41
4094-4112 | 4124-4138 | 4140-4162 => 3.24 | 4.45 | 3.5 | 4.64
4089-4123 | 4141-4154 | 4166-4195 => -0.87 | 4.25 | 4.65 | 4.45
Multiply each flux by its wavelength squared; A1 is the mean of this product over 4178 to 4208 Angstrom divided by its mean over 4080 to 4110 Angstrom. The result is 1.06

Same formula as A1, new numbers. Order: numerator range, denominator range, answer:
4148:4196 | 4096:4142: 1.16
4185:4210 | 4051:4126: 1.10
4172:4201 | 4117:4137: 1.24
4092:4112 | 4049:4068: 1.04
